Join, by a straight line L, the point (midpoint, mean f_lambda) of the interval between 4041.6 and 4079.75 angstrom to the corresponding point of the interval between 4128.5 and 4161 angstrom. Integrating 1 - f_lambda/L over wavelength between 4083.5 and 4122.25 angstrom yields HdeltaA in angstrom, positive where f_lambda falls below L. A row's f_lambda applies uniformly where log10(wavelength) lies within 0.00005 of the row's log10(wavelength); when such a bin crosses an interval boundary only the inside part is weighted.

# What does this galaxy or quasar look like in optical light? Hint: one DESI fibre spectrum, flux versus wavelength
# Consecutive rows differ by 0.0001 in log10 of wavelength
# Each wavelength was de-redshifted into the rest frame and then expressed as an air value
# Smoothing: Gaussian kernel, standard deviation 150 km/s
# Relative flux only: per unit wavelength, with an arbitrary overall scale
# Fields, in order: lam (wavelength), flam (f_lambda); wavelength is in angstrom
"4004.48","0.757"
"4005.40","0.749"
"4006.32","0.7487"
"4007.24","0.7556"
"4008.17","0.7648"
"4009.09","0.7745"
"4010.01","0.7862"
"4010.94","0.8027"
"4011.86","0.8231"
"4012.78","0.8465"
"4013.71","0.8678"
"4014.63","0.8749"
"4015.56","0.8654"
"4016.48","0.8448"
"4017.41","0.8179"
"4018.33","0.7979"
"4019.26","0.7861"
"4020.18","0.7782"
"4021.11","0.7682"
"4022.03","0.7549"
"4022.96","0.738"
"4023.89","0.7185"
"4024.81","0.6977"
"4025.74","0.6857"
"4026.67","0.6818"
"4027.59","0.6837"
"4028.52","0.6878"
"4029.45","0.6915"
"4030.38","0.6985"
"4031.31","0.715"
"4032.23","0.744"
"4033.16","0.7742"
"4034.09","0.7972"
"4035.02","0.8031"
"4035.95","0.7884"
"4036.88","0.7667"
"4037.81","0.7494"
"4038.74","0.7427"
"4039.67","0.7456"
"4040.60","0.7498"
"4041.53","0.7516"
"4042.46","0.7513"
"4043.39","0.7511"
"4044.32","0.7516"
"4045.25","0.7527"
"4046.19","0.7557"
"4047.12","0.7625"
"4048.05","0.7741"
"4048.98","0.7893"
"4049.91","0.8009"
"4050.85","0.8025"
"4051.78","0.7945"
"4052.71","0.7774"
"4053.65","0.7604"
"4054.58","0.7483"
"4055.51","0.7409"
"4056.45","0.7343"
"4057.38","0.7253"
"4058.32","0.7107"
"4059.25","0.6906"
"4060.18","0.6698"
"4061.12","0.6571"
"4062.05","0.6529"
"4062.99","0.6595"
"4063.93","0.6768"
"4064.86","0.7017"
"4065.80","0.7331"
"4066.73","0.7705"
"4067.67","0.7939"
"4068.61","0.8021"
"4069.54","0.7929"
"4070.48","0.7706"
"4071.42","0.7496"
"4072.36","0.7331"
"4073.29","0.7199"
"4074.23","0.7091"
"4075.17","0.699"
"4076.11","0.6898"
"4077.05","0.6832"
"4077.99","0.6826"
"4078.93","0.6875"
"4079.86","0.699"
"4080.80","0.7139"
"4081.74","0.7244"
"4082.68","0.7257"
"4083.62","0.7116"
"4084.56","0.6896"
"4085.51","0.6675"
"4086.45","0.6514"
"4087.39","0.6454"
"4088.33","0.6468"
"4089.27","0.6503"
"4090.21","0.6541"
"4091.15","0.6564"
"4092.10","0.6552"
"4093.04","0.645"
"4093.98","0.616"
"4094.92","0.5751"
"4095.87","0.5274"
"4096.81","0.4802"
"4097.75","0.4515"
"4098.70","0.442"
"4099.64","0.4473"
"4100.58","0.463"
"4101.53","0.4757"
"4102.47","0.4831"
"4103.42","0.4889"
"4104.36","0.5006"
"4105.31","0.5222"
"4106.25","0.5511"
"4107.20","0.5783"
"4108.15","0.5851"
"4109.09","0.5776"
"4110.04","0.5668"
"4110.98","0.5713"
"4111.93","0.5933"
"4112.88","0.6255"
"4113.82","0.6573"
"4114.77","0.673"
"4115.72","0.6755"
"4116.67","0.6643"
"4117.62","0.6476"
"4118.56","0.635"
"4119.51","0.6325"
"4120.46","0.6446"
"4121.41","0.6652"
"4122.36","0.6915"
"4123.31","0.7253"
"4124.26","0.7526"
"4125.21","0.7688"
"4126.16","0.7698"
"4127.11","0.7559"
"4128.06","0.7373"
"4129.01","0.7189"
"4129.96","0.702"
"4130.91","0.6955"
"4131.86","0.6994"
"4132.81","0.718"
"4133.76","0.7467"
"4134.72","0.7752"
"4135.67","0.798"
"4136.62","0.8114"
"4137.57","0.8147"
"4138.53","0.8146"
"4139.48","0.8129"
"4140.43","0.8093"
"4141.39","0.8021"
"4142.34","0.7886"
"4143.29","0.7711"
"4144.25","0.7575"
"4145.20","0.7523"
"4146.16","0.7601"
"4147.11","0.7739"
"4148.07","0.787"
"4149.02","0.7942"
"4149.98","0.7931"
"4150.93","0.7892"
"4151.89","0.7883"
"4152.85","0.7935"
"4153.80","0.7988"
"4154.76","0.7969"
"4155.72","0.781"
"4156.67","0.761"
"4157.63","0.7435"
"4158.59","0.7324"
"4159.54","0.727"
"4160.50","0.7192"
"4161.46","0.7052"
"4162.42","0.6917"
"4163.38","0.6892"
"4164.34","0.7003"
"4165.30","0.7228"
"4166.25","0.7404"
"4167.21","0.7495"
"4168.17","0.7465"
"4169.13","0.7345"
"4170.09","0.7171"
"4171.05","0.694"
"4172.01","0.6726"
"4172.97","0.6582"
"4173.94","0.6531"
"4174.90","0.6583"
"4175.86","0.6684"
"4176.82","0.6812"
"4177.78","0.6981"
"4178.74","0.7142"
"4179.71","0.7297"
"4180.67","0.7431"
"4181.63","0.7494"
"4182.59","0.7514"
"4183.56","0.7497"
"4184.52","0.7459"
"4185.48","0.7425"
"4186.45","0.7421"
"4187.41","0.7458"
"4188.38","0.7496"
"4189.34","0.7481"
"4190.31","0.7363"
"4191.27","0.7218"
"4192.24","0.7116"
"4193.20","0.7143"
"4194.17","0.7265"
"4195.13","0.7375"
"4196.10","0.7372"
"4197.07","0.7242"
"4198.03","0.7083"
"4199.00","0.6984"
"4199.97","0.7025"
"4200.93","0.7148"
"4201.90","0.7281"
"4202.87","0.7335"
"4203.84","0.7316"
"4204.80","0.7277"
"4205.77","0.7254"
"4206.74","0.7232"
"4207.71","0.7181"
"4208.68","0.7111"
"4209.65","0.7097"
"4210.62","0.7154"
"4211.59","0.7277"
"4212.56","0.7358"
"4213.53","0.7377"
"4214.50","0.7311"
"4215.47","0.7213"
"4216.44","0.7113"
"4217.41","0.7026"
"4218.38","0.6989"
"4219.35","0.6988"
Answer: 8.2 angstrom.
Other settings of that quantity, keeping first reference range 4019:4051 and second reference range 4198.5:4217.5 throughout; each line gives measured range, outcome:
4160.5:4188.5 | 0.42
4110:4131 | 1.58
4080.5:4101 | 3.57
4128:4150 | -1.11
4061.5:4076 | 0.25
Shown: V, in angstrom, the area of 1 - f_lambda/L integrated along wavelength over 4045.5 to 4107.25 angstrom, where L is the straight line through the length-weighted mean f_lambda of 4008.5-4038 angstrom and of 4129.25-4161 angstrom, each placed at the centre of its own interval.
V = 8.0 angstrom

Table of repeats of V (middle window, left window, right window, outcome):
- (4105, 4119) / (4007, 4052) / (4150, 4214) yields 2.6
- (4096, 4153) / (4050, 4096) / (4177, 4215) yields 3.1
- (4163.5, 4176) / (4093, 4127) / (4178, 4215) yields -0.3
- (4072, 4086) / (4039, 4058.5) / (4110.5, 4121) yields 0.0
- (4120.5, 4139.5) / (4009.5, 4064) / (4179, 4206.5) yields -0.1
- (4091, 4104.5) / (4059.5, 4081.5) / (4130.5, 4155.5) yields 3.9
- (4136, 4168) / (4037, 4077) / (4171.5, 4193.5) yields -1.9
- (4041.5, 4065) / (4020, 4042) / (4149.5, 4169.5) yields 0.1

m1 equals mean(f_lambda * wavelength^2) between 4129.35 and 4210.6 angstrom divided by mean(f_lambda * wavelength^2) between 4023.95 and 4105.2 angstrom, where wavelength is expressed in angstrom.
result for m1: 1.1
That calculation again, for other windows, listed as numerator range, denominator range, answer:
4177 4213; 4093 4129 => 1.26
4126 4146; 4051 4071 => 1.08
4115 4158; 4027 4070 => 1.05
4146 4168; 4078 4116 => 1.30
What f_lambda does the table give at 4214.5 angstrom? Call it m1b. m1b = 0.7311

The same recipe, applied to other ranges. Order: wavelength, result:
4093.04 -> 0.645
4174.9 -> 0.6583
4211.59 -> 0.7277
